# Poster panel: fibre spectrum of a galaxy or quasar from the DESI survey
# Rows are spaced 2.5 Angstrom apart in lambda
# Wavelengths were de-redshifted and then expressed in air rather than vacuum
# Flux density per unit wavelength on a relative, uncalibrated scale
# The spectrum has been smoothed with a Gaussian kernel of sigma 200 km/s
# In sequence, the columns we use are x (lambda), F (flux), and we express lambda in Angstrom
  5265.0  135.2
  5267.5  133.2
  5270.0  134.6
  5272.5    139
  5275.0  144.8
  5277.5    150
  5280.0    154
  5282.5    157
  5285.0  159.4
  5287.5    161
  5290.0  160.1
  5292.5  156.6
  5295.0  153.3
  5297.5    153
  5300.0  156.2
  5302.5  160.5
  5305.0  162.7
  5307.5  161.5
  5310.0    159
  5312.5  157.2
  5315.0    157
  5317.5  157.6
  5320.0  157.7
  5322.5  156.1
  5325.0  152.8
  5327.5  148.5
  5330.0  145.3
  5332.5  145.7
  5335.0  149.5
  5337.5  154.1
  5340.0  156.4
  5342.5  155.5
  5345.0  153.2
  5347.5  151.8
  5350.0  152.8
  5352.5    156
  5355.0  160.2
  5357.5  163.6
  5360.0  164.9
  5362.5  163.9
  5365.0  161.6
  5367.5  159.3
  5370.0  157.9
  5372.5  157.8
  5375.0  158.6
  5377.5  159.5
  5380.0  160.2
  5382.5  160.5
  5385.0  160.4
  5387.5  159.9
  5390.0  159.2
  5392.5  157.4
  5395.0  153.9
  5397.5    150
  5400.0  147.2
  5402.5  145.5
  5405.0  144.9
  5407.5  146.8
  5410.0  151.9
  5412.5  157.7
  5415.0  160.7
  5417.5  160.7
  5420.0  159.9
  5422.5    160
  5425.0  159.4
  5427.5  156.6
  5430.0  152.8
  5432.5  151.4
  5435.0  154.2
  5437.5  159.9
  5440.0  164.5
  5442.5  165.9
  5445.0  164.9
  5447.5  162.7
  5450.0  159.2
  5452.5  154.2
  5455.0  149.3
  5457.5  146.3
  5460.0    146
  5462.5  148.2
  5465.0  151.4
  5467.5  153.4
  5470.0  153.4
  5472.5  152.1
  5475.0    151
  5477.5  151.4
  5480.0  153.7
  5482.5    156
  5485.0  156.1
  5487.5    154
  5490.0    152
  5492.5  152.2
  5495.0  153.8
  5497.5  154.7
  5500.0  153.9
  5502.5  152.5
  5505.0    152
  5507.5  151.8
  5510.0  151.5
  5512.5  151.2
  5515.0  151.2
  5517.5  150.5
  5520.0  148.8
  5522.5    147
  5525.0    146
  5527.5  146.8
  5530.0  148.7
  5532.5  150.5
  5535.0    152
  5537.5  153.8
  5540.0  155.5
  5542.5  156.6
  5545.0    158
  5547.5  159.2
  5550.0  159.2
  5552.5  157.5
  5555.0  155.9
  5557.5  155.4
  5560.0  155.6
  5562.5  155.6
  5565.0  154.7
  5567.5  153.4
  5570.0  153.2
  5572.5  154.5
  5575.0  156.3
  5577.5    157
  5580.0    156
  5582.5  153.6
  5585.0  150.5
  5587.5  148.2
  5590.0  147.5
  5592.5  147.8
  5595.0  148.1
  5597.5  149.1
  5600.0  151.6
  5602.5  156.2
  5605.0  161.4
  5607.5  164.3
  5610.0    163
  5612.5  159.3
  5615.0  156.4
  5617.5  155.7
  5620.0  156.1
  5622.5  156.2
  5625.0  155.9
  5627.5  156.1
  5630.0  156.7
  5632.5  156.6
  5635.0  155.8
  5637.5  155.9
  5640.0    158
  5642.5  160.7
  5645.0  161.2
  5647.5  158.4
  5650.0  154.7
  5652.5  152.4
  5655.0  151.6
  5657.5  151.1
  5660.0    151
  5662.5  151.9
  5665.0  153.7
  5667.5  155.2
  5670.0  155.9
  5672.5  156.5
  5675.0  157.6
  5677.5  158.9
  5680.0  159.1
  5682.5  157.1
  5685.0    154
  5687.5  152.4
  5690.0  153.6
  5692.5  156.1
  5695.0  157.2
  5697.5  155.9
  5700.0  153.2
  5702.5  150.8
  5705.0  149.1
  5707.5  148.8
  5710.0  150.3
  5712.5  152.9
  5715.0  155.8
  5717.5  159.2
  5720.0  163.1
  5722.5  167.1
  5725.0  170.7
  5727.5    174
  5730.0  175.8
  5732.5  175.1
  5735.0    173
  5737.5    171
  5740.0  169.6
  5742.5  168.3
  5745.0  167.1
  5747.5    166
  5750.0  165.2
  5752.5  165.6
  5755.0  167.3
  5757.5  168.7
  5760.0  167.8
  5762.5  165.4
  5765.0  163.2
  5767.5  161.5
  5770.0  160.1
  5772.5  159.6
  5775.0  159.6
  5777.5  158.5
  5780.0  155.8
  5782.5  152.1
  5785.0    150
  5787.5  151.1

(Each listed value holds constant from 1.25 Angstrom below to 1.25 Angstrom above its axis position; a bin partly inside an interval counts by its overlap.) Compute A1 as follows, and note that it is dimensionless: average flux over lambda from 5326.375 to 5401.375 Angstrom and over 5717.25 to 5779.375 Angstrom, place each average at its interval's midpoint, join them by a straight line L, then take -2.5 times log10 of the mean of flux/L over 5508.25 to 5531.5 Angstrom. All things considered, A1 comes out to 0.08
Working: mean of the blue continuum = 156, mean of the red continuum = 167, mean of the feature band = 149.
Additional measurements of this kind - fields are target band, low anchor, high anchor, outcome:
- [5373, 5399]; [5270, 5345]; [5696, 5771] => -0.01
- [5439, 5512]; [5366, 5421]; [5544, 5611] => 0.01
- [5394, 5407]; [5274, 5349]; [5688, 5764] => 0.06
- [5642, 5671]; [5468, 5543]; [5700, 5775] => 0.03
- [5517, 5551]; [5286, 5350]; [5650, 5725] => 0.02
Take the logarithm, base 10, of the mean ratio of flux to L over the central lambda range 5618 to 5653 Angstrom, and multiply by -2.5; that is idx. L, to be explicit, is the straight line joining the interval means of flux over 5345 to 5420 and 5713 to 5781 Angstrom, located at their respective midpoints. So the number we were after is 0.04 mag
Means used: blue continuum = 157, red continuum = 166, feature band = 157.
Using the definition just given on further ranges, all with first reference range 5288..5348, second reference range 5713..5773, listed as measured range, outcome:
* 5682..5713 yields 0.08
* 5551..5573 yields 0.05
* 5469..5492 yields 0.04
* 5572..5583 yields 0.04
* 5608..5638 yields 0.04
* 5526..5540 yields 0.07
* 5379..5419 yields 0.02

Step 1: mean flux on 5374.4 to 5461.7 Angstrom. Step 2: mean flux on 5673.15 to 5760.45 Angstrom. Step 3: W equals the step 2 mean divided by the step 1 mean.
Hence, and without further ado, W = 1.04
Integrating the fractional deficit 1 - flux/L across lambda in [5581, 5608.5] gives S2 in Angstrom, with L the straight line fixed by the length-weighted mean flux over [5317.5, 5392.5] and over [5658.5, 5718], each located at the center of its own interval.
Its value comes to 0.4 Angstrom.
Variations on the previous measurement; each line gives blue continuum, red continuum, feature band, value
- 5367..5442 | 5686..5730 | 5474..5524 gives 1.4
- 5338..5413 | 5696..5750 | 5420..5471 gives 0.6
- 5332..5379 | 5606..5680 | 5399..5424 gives 0.5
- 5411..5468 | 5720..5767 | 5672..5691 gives 1.1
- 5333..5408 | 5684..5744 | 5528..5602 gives 2.4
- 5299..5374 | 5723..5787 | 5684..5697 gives 0.7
